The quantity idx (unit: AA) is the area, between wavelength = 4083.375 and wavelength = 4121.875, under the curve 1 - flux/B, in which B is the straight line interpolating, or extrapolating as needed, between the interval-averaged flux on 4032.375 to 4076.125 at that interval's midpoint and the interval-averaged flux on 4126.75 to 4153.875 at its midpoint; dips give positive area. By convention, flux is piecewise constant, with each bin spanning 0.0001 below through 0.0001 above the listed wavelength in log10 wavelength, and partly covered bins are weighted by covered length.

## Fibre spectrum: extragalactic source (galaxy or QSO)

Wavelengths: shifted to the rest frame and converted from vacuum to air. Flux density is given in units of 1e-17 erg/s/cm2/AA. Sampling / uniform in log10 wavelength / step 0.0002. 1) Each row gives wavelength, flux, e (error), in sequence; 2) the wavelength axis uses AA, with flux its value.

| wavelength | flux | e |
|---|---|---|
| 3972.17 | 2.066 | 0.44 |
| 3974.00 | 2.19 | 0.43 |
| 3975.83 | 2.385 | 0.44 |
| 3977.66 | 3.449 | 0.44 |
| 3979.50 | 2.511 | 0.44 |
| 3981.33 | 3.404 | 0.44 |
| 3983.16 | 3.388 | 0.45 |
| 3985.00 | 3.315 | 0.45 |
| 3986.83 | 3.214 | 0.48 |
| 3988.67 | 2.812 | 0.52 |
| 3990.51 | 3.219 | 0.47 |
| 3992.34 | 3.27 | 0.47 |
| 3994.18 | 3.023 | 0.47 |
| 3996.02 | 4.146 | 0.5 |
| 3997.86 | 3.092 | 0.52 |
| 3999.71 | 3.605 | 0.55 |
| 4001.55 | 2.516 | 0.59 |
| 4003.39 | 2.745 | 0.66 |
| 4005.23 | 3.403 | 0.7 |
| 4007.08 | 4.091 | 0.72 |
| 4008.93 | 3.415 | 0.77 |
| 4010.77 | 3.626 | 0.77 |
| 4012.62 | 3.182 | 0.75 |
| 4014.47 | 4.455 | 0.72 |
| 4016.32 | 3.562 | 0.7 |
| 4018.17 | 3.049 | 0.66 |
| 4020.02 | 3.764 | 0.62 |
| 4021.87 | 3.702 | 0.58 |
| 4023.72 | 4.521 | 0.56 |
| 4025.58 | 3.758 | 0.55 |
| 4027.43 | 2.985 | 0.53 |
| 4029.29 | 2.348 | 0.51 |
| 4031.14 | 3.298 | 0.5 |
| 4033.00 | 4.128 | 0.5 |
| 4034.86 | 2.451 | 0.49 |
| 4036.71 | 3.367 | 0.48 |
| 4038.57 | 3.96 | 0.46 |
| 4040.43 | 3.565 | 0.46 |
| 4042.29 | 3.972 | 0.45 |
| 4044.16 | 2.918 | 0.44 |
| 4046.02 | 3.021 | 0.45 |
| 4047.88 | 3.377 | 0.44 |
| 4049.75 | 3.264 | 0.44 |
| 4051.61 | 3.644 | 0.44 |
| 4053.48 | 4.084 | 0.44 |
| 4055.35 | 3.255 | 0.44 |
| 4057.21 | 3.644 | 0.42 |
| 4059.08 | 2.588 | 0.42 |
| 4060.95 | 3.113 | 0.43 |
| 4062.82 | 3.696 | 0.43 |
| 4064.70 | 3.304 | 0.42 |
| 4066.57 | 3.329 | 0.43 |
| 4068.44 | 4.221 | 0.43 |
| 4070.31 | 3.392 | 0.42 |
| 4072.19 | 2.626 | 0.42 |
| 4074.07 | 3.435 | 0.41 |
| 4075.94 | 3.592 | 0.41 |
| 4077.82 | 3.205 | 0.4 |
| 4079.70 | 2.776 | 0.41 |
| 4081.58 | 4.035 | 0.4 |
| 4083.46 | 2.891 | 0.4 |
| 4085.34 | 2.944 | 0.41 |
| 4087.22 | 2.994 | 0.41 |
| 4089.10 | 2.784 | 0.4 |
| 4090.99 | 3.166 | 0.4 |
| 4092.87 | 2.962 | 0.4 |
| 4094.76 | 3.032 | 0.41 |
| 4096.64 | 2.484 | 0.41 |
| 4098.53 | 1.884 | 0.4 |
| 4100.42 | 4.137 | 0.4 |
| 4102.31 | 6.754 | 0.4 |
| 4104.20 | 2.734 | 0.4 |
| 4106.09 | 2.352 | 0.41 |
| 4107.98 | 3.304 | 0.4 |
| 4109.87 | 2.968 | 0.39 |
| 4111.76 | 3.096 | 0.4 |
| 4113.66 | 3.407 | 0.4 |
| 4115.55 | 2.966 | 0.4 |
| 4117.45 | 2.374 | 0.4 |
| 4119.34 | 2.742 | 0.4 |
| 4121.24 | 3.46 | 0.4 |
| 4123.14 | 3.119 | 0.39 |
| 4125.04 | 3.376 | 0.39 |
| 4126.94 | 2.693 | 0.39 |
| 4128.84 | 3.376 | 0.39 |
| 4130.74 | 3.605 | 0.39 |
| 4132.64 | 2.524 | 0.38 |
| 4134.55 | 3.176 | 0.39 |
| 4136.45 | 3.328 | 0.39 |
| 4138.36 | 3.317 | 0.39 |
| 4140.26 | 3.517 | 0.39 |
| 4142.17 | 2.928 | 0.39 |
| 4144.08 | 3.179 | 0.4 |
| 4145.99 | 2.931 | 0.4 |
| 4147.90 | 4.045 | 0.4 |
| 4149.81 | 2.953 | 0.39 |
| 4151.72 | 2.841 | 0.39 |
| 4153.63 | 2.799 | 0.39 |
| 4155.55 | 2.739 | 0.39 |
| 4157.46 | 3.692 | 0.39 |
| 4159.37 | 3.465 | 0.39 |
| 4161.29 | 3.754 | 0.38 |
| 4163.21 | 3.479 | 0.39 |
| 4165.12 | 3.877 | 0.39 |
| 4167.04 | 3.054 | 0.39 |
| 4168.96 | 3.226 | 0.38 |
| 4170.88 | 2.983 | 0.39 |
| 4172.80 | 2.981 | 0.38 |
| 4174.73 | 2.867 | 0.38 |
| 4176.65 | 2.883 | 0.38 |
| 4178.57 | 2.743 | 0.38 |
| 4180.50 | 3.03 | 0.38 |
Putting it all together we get 1.8 AA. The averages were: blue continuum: 3.41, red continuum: 3.17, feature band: 3.12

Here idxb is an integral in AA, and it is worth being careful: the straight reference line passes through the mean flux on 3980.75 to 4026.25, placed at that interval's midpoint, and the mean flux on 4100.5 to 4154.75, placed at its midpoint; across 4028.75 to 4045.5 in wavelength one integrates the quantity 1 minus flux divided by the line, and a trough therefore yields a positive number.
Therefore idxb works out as 0.2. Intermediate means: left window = 3.45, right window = 3.22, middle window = 3.35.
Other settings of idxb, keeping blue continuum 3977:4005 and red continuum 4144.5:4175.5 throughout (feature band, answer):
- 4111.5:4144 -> 1.0 AA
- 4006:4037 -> -3.1 AA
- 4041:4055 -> -1.1 AA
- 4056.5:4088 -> -0.7 AA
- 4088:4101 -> 1.3 AA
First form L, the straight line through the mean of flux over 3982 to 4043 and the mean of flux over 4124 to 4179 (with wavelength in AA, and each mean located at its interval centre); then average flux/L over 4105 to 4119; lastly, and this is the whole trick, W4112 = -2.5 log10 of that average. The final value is 0.12 mag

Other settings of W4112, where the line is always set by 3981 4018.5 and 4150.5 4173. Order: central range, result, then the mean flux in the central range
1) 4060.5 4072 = -0.049 mag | 3.47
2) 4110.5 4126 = 0.073 mag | 3.07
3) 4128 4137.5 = 0.023 mag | 3.2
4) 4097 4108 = -0.064 mag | 3.49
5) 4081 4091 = 0.068 mag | 3.1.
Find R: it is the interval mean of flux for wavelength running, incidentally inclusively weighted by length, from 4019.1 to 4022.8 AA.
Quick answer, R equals 3.74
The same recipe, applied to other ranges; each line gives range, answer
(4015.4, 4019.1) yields 3.31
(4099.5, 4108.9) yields 3.86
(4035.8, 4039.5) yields 3.66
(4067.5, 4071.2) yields 3.82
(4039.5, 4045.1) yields 3.48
